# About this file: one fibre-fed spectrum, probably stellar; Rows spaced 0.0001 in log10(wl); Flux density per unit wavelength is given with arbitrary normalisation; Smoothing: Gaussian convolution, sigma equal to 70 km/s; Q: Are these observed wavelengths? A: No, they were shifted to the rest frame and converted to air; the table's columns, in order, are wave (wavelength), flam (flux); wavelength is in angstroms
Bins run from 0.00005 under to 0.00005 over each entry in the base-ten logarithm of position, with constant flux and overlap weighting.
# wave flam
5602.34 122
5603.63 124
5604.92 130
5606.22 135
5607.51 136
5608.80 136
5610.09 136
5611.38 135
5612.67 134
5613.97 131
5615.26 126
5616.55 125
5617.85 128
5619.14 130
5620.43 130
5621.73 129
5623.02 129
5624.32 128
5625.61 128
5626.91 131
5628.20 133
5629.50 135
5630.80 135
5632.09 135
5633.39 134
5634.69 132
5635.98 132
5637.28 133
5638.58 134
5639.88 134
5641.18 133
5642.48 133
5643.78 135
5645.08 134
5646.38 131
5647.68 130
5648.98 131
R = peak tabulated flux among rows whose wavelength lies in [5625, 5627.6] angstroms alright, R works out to 131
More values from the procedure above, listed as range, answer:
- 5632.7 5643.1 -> 134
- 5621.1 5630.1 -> 135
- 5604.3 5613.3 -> 136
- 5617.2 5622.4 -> 130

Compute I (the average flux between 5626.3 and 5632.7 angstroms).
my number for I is 134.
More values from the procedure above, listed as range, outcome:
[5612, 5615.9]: 130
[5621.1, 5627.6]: 129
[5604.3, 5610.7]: 134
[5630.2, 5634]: 135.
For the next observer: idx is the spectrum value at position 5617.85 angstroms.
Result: 128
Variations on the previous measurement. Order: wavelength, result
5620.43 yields 130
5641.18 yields 133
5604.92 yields 130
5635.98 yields 132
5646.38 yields 131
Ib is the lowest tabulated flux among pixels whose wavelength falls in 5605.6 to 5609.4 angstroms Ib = 135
